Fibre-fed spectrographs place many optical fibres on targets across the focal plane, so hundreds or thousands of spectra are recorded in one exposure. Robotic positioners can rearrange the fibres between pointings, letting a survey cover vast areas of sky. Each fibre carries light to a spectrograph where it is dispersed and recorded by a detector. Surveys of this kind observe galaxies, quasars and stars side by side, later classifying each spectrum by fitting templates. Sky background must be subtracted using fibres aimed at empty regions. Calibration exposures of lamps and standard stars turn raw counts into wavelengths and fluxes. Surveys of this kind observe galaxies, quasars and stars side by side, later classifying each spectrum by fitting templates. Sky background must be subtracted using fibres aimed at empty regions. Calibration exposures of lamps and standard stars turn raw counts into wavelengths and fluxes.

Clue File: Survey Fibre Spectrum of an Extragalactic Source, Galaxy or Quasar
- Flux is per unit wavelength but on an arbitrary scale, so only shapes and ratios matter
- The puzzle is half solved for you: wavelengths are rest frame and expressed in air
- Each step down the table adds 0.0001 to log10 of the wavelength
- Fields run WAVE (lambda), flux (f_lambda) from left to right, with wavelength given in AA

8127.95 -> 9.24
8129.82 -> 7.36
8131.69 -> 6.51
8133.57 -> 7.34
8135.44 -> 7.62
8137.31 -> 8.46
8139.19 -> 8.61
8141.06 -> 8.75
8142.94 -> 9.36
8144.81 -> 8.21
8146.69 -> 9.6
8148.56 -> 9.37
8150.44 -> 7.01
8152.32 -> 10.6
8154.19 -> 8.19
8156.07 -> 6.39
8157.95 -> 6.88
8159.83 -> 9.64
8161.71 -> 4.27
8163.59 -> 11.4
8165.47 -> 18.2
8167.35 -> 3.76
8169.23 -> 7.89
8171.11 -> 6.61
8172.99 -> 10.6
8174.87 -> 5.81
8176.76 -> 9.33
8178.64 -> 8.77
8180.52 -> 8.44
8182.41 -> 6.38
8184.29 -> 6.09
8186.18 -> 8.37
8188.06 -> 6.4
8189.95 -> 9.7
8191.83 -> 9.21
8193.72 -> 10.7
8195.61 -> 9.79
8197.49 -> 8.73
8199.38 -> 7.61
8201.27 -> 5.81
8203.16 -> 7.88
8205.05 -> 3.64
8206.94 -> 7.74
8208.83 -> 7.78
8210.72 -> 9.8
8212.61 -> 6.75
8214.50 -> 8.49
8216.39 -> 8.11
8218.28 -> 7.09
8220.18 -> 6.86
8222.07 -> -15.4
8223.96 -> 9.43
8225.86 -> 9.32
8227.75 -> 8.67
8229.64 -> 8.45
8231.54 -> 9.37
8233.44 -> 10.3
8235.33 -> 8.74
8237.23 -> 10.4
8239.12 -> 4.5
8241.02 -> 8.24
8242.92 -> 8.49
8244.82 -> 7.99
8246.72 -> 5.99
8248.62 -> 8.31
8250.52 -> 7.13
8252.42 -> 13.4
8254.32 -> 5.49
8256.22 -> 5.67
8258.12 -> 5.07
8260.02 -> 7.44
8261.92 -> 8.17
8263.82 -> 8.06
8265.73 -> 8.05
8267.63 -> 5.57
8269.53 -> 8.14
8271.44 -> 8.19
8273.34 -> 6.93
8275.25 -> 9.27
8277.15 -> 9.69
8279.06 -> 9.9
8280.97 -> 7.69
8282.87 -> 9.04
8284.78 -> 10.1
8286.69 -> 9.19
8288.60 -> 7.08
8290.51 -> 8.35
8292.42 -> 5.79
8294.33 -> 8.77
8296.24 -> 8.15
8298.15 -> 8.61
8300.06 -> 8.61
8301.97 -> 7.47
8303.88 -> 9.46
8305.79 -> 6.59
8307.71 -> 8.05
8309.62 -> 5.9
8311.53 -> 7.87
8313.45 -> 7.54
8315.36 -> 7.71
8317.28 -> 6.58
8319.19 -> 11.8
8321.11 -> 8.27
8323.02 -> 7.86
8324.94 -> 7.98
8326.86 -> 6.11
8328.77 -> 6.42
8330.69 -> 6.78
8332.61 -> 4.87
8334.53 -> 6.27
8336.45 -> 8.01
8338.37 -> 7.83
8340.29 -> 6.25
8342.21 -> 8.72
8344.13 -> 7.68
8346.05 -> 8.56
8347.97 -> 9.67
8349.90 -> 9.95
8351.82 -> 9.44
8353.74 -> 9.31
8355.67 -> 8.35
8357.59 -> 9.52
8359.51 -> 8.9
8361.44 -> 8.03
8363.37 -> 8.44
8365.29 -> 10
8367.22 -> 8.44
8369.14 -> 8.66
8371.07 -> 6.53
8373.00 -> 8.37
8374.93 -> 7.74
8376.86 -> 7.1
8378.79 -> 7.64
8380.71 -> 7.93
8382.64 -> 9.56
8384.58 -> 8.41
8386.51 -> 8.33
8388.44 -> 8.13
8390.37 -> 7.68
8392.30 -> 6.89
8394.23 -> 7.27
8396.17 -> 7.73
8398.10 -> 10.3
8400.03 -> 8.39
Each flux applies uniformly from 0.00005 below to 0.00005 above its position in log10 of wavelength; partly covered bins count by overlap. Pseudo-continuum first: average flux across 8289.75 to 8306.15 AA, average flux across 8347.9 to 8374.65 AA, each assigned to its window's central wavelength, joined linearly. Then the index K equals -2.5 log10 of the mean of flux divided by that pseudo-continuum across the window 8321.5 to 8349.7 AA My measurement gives 0.14 mag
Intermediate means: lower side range 8.03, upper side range 8.77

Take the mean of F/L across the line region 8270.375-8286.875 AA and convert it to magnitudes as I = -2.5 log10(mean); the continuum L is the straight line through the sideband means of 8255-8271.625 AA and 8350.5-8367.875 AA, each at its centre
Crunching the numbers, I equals -0.20 mag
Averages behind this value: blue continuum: 7.08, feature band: 8.87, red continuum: 8.97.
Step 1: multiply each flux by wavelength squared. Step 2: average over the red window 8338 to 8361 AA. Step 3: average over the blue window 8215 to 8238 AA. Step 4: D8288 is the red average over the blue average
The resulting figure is 1.32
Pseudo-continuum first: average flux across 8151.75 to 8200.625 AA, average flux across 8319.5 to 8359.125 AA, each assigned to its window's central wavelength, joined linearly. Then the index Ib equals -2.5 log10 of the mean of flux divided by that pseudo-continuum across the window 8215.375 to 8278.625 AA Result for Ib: 0.12 mag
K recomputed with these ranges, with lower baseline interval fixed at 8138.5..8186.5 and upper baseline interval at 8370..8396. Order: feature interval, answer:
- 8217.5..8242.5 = 0.23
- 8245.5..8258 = 0.09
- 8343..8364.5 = -0.13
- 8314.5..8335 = 0.09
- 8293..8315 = 0.02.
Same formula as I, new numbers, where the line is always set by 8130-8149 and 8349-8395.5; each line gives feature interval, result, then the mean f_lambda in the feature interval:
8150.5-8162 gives 0.070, 7.8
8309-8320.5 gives 0.050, 7.97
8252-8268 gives 0.143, 7.31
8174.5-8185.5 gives 0.103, 7.57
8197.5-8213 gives 0.153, 7.23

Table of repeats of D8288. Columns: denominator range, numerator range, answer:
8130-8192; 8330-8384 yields 1.04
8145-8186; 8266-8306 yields 1.02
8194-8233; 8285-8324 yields 1.19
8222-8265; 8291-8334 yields 1.02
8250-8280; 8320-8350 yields 0.97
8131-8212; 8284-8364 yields 1.01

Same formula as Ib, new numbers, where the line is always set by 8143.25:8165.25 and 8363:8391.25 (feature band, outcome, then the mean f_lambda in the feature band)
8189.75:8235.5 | 0.17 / 7.32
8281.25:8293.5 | 0.02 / 8.23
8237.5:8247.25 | 0.16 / 7.32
